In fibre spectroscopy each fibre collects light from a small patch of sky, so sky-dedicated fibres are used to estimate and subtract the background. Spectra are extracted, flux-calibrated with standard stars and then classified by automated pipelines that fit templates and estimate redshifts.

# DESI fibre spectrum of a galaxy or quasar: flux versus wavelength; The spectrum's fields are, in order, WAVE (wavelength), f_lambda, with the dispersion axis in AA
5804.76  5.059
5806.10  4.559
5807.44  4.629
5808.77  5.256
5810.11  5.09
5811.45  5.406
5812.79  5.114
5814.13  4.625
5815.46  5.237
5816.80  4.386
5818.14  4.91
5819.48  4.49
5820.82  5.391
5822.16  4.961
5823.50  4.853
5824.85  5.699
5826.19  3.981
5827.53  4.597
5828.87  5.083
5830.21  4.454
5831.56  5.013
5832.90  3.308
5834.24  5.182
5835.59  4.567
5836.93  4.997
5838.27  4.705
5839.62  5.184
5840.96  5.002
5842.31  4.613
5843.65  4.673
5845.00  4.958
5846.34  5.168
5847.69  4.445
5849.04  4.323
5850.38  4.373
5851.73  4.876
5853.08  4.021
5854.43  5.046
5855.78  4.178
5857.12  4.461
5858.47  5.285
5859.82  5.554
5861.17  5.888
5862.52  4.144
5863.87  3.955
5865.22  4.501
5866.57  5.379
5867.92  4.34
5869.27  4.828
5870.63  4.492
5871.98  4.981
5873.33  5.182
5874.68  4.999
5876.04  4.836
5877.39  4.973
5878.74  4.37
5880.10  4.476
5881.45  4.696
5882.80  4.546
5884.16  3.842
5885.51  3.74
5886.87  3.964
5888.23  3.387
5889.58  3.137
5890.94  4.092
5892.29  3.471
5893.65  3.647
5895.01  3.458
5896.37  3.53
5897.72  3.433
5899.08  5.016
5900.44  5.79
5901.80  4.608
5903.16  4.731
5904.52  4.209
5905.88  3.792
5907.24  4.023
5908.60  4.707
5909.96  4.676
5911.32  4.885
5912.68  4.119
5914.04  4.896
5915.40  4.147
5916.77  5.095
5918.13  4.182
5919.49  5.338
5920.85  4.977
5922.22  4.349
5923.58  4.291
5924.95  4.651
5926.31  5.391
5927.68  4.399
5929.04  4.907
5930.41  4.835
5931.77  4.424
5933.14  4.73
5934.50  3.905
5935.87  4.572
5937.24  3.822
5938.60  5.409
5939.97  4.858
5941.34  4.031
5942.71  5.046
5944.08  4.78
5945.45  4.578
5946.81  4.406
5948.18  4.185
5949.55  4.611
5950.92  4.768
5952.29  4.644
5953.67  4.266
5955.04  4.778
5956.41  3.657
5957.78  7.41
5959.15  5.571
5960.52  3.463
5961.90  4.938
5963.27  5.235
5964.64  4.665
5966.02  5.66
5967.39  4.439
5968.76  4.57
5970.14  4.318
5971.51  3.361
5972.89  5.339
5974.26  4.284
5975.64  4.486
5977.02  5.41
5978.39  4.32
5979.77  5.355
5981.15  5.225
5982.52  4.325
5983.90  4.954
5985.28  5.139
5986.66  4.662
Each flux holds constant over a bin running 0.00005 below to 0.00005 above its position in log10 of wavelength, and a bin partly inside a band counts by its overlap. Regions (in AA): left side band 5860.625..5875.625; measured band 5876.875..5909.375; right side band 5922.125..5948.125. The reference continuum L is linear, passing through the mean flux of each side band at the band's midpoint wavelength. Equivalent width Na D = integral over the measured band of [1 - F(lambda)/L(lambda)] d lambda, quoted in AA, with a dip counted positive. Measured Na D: 3.87 AA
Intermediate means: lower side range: 4.78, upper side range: 4.6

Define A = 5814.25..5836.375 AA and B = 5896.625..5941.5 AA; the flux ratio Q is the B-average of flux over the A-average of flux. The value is 0.96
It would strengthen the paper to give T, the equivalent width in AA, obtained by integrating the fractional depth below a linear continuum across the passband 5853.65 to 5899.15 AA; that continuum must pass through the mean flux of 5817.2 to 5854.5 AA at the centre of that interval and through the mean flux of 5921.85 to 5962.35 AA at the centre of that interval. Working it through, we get 3.0 AA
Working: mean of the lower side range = 4.74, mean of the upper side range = 4.66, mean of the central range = 4.4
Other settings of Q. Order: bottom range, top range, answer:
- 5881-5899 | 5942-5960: 1.27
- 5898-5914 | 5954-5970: 1.07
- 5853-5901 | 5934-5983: 1.06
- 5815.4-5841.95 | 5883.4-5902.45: 0.82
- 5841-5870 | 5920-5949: 0.98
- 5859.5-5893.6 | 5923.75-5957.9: 1.04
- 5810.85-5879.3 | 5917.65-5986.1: 0.98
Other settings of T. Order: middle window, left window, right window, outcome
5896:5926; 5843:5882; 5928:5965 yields 1.1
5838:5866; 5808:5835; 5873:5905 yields -1.0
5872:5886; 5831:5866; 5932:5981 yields 0.3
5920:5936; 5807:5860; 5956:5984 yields 0.6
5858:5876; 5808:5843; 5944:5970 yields -0.2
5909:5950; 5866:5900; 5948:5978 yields -0.7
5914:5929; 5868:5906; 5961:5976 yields -0.9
